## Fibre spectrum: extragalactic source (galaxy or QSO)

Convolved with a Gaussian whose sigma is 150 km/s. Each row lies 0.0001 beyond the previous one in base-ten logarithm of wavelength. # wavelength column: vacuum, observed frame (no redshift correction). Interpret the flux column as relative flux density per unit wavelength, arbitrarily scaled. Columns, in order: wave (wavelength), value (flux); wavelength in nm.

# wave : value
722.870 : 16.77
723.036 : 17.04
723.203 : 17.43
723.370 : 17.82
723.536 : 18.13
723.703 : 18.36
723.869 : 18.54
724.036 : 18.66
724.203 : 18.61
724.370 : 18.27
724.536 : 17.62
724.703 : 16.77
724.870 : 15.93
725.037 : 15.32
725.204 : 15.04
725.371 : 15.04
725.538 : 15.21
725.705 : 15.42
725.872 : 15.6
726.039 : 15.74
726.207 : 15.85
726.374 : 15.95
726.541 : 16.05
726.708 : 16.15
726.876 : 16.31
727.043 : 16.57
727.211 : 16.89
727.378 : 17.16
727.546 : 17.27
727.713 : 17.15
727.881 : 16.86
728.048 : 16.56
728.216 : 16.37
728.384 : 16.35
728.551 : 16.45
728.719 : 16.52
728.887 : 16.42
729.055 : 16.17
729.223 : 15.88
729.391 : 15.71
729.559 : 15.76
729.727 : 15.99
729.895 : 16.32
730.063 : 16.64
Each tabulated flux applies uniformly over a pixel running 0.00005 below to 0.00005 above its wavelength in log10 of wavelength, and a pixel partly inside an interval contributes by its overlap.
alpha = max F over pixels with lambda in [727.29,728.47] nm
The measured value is 17.27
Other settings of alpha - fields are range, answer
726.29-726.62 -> 16.05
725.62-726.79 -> 16.15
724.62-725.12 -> 16.77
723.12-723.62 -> 18.13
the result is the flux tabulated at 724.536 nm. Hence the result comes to 17.62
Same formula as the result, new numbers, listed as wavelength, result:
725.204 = 15.04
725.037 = 15.32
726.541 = 16.05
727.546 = 17.27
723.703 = 18.36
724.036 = 18.66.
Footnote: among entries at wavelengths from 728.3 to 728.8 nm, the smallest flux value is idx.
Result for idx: 16.35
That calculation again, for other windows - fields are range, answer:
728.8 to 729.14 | 16.17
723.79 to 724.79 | 16.77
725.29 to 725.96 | 15.04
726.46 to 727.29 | 16.05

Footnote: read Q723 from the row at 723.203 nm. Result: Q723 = 17.43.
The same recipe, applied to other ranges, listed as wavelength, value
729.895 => 16.32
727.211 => 16.89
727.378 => 17.16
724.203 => 18.61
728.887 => 16.42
